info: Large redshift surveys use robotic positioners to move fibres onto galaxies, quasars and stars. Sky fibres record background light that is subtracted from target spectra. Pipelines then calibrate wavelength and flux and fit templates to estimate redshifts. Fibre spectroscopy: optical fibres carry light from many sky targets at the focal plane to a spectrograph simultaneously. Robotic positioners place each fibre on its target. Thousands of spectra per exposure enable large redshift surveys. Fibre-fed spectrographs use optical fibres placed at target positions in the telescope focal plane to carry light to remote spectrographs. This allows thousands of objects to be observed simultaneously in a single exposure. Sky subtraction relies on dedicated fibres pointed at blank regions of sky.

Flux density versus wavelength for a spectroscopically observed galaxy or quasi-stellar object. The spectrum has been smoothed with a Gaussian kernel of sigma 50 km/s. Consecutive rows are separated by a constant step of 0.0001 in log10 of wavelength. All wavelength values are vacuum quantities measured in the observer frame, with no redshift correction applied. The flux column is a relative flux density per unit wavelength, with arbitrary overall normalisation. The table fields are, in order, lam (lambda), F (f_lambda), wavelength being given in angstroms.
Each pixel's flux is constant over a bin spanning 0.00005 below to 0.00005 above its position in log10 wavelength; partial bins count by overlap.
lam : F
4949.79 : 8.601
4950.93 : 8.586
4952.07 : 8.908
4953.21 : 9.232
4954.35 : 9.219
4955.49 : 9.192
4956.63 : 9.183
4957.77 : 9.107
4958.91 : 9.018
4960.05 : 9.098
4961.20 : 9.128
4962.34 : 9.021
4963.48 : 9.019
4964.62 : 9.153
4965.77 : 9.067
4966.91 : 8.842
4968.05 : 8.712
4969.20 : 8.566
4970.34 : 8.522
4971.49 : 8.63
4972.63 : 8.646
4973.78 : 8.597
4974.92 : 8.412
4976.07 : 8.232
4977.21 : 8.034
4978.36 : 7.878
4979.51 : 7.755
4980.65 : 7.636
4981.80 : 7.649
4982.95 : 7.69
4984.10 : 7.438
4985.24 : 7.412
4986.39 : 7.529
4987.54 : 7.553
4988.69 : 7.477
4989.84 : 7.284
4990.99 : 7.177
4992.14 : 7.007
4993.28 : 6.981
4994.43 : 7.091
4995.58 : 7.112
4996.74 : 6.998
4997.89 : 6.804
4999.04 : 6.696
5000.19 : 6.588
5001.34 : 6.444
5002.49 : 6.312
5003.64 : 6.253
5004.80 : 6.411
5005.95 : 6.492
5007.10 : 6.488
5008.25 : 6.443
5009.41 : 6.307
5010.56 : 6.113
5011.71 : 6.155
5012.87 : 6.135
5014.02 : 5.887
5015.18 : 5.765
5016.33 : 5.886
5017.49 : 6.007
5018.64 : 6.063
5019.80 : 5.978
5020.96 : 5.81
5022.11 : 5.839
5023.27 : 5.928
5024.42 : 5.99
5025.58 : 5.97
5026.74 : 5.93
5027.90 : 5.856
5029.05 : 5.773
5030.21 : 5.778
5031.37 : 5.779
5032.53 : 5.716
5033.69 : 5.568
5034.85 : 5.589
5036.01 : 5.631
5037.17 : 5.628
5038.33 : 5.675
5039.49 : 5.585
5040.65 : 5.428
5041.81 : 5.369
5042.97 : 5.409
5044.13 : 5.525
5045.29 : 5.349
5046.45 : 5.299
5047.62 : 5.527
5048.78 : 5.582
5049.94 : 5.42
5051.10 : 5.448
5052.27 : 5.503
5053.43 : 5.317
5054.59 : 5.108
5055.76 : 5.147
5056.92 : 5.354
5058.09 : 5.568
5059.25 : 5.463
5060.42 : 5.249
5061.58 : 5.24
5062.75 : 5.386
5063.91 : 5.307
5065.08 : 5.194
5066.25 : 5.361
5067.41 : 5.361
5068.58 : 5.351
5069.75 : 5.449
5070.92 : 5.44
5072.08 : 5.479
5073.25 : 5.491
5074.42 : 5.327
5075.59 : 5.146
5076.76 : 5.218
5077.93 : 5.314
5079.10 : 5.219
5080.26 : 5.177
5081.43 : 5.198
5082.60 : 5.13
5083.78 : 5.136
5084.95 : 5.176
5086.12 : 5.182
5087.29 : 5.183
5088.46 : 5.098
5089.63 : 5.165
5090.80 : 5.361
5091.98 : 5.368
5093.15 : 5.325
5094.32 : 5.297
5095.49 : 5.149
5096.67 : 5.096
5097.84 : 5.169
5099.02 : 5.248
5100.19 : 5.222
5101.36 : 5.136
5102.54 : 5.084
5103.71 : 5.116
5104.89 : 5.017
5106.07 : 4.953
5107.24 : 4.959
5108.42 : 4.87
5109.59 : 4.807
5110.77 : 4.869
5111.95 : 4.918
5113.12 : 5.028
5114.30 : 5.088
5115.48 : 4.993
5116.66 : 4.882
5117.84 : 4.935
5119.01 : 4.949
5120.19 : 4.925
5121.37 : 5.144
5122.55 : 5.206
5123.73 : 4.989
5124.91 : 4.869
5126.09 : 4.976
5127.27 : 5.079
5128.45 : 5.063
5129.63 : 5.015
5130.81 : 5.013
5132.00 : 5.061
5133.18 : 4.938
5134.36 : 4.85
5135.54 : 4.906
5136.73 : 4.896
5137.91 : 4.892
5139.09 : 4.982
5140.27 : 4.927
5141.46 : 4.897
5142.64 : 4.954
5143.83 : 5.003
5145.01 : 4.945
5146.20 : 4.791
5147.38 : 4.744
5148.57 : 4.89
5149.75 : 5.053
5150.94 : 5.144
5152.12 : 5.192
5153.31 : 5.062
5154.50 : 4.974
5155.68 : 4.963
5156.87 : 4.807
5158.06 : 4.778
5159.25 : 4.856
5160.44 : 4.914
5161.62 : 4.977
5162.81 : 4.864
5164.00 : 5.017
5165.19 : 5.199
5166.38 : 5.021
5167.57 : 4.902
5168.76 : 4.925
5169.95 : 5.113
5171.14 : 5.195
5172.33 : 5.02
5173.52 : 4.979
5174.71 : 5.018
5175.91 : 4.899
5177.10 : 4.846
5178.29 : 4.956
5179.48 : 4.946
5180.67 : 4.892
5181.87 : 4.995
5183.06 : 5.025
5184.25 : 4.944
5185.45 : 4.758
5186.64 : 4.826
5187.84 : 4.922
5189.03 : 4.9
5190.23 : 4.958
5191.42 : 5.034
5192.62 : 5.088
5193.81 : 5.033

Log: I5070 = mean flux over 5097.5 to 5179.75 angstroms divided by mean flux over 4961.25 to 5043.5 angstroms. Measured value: 0.73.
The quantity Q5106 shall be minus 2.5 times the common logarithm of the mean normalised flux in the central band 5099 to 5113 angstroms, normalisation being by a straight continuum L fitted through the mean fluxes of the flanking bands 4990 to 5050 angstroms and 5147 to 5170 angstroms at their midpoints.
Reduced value 0.08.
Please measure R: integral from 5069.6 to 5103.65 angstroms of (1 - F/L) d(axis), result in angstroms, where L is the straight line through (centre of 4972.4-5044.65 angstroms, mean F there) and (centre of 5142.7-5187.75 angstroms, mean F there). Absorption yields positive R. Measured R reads 3.04 angstroms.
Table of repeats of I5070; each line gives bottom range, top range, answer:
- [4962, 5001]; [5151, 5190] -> 0.63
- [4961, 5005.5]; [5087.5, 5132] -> 0.66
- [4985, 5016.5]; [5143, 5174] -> 0.75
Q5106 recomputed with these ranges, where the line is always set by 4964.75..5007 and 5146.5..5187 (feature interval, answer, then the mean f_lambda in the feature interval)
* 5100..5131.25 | 0.140 mag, 5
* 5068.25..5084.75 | 0.183 mag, 5.29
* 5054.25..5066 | 0.219 mag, 5.3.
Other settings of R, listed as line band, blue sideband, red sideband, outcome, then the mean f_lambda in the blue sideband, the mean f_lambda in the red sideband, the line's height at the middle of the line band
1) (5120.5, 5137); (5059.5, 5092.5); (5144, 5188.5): 0.3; 5.28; 4.96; 5.09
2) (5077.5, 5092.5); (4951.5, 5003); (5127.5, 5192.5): 2.5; 8.05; 4.96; 6.23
